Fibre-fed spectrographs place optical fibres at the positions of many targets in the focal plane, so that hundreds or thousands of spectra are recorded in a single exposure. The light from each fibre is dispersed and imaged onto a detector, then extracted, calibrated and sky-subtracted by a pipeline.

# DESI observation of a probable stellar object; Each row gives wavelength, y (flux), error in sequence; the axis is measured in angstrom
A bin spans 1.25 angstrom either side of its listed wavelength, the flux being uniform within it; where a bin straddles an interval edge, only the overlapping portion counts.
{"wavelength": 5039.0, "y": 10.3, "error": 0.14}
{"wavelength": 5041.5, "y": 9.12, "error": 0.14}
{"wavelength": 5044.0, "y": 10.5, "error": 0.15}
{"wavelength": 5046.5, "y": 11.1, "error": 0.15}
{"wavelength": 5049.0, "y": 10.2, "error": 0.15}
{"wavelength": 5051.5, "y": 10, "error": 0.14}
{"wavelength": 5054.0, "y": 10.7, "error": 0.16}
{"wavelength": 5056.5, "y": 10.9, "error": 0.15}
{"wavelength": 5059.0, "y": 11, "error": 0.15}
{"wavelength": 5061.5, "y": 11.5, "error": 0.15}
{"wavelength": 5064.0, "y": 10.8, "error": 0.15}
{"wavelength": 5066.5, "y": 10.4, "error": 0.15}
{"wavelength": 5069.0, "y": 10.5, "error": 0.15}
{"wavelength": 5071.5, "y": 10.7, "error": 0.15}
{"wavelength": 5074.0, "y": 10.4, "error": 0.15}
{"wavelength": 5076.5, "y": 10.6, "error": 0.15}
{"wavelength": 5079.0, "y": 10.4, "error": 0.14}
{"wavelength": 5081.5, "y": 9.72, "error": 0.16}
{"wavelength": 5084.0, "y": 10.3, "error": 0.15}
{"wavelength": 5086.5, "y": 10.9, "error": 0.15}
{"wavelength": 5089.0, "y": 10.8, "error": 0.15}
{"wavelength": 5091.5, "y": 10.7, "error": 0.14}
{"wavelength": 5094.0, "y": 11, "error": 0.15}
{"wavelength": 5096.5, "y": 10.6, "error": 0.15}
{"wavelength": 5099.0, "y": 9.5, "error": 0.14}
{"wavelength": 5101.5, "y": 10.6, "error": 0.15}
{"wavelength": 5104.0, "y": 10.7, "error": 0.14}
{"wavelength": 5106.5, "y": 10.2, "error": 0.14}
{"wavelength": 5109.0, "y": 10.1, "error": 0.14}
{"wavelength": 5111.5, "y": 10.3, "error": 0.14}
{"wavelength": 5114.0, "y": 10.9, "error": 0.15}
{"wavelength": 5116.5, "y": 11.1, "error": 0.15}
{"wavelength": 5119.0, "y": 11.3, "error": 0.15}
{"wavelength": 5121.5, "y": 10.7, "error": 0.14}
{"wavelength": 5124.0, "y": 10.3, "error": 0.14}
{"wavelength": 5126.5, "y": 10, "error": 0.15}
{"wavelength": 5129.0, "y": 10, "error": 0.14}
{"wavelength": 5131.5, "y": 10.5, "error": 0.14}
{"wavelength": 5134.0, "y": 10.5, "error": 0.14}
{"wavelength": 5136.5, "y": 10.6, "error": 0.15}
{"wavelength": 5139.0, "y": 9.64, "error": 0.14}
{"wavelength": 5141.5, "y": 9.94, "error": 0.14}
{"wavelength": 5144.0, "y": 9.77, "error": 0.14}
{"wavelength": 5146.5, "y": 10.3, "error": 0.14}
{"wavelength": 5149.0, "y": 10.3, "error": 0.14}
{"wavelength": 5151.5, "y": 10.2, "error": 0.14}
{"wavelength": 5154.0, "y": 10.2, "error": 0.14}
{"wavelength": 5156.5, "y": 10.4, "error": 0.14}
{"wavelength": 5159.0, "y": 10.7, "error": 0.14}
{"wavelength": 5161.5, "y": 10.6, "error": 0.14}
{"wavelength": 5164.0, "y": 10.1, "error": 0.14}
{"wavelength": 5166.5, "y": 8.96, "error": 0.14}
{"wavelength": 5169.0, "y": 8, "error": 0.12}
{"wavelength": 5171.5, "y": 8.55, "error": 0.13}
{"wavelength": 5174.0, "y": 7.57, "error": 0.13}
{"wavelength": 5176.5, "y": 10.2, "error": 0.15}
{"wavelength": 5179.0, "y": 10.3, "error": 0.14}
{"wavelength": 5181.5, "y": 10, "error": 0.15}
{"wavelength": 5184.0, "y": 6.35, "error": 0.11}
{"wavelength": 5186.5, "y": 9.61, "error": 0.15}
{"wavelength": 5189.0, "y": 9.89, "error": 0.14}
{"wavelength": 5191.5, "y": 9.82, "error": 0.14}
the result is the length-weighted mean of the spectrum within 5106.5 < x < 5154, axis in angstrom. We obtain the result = 10.3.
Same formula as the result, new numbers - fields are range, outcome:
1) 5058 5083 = 10.6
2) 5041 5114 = 10.5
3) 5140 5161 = 10.2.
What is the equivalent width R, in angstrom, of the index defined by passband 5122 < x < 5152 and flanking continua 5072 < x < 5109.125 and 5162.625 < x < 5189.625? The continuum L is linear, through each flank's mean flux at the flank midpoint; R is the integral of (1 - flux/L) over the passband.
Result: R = -1.6 angstrom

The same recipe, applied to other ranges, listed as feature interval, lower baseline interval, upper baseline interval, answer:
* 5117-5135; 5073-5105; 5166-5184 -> -1.3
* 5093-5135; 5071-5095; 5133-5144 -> -0.7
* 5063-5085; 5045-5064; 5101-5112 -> 0.4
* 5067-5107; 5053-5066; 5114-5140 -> 1.1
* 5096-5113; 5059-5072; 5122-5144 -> 0.3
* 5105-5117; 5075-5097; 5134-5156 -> -0.1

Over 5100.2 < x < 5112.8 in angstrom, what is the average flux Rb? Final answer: 10.4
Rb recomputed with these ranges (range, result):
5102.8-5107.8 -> 10.4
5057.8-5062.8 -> 11.2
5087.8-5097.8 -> 10.8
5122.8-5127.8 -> 10.1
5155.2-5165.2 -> 10.5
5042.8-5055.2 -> 10.5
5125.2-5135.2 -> 10.2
